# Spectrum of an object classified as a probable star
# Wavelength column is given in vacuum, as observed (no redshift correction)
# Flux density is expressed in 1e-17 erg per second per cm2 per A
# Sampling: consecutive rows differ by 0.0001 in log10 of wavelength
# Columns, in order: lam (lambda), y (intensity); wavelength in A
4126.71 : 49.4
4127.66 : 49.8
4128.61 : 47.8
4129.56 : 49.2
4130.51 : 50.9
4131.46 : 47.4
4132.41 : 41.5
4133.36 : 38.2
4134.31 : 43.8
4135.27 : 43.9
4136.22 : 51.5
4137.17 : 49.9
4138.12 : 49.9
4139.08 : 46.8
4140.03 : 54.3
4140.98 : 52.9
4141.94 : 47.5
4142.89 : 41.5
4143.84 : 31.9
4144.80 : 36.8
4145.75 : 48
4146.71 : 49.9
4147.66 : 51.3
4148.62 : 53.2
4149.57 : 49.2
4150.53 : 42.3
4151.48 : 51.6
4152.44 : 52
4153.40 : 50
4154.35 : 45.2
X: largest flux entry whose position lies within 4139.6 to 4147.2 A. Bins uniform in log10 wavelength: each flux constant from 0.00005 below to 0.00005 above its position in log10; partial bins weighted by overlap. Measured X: 54.3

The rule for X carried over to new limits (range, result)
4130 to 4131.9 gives 50.9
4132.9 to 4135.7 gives 43.9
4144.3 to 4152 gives 53.2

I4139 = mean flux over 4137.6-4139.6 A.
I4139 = 48.5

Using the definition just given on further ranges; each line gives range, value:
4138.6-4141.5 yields 51.2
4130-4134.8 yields 44.4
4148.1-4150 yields 51.3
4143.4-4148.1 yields 43.6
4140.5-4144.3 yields 43.6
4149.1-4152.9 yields 48.7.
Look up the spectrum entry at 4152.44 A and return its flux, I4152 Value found 52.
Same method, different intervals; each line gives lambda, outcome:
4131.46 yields 47.4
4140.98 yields 52.9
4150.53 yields 42.3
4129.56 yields 49.2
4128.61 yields 47.8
